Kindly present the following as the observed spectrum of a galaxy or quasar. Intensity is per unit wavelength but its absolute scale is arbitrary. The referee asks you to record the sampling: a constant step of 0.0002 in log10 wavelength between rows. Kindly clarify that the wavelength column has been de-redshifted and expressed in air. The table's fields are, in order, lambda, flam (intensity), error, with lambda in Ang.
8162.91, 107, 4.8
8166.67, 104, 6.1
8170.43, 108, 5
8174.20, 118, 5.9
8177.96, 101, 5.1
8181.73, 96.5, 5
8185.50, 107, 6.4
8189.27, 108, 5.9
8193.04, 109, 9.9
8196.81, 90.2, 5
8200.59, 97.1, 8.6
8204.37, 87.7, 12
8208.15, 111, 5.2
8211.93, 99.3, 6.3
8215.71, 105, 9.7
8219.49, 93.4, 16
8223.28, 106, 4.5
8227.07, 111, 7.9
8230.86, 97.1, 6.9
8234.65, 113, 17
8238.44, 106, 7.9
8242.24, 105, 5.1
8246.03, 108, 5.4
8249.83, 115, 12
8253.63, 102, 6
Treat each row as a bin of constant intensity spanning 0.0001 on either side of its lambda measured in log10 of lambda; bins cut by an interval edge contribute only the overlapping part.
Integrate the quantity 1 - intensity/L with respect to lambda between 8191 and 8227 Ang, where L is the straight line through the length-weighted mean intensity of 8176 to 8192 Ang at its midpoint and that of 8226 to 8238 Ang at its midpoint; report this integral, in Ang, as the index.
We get 1.6 Ang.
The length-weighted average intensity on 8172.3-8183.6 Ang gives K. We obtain 105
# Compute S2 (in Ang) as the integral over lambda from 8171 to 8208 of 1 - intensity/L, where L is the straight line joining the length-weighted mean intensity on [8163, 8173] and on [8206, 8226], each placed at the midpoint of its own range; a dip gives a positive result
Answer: 1.0 Ang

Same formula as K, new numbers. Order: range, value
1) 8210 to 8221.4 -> 99.3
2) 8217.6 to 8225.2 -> 99.7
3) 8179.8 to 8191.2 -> 104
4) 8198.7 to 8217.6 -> 100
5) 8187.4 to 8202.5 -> 101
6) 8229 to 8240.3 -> 105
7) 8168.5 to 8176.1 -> 113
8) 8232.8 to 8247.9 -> 108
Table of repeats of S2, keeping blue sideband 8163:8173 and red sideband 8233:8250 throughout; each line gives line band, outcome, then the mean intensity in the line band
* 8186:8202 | 0.9 Ang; 102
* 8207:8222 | 0.9 Ang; 102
